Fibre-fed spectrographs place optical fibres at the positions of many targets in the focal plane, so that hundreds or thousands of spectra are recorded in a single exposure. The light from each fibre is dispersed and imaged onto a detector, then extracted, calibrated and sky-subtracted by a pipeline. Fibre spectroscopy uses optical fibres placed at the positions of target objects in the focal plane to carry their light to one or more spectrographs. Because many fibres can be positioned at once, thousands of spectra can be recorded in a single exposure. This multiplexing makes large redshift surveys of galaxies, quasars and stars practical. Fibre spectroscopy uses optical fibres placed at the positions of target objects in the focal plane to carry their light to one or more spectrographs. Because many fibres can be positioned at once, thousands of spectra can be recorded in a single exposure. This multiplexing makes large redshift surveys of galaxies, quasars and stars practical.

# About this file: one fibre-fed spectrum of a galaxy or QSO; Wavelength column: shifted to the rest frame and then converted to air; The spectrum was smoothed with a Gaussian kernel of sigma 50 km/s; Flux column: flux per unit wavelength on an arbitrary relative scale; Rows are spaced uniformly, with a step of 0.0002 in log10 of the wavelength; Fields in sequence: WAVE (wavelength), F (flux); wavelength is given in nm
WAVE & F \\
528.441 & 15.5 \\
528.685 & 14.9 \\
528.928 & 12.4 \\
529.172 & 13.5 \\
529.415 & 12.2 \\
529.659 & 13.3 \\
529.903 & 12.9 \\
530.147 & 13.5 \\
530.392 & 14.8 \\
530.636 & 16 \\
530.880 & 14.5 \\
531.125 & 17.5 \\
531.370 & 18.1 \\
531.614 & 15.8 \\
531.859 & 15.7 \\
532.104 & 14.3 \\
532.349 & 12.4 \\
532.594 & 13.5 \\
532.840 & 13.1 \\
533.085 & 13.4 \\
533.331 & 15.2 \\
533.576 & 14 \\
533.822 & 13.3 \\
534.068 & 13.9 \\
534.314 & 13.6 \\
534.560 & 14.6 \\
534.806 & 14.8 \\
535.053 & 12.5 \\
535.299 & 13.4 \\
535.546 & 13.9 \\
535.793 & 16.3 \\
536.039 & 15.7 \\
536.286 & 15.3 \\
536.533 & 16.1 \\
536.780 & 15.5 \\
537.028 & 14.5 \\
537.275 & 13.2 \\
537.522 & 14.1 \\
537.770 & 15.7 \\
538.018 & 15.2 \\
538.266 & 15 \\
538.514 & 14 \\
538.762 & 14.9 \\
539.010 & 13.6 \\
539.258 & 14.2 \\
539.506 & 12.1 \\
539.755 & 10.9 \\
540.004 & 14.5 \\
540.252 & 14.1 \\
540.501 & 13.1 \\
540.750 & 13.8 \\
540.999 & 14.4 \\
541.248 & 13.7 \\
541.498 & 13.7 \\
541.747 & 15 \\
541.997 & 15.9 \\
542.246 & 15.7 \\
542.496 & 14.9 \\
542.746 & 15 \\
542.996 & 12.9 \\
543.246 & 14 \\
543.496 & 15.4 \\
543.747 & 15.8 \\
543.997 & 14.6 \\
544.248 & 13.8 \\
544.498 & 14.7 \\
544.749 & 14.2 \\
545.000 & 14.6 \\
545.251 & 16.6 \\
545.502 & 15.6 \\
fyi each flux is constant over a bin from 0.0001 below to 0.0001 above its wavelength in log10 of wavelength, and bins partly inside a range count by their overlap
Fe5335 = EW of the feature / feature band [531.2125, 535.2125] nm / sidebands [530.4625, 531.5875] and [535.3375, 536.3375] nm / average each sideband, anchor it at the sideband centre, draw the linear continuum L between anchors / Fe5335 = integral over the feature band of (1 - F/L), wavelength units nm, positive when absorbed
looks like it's 0.39 nm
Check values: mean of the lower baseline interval 16.4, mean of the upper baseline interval 15.1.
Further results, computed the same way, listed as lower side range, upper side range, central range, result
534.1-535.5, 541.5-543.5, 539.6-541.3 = 0.121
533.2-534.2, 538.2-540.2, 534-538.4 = -0.241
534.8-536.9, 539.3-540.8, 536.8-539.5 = -0.095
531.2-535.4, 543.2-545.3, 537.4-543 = 0.151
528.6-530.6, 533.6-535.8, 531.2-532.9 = -0.140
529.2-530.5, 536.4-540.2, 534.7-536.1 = -0.045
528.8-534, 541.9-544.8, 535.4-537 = -0.103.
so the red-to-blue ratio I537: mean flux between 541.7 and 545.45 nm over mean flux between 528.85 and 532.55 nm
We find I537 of 1.03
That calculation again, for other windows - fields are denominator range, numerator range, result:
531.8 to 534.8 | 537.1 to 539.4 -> 1.04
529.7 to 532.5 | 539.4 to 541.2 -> 0.89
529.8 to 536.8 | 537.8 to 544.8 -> 0.98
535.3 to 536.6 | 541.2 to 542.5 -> 0.98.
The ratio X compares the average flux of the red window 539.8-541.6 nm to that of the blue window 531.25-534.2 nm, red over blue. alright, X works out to 0.96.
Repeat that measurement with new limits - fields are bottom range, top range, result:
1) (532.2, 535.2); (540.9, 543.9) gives 1.07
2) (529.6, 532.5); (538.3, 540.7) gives 0.91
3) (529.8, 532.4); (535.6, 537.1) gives 1.03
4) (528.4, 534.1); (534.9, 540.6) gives 1.00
